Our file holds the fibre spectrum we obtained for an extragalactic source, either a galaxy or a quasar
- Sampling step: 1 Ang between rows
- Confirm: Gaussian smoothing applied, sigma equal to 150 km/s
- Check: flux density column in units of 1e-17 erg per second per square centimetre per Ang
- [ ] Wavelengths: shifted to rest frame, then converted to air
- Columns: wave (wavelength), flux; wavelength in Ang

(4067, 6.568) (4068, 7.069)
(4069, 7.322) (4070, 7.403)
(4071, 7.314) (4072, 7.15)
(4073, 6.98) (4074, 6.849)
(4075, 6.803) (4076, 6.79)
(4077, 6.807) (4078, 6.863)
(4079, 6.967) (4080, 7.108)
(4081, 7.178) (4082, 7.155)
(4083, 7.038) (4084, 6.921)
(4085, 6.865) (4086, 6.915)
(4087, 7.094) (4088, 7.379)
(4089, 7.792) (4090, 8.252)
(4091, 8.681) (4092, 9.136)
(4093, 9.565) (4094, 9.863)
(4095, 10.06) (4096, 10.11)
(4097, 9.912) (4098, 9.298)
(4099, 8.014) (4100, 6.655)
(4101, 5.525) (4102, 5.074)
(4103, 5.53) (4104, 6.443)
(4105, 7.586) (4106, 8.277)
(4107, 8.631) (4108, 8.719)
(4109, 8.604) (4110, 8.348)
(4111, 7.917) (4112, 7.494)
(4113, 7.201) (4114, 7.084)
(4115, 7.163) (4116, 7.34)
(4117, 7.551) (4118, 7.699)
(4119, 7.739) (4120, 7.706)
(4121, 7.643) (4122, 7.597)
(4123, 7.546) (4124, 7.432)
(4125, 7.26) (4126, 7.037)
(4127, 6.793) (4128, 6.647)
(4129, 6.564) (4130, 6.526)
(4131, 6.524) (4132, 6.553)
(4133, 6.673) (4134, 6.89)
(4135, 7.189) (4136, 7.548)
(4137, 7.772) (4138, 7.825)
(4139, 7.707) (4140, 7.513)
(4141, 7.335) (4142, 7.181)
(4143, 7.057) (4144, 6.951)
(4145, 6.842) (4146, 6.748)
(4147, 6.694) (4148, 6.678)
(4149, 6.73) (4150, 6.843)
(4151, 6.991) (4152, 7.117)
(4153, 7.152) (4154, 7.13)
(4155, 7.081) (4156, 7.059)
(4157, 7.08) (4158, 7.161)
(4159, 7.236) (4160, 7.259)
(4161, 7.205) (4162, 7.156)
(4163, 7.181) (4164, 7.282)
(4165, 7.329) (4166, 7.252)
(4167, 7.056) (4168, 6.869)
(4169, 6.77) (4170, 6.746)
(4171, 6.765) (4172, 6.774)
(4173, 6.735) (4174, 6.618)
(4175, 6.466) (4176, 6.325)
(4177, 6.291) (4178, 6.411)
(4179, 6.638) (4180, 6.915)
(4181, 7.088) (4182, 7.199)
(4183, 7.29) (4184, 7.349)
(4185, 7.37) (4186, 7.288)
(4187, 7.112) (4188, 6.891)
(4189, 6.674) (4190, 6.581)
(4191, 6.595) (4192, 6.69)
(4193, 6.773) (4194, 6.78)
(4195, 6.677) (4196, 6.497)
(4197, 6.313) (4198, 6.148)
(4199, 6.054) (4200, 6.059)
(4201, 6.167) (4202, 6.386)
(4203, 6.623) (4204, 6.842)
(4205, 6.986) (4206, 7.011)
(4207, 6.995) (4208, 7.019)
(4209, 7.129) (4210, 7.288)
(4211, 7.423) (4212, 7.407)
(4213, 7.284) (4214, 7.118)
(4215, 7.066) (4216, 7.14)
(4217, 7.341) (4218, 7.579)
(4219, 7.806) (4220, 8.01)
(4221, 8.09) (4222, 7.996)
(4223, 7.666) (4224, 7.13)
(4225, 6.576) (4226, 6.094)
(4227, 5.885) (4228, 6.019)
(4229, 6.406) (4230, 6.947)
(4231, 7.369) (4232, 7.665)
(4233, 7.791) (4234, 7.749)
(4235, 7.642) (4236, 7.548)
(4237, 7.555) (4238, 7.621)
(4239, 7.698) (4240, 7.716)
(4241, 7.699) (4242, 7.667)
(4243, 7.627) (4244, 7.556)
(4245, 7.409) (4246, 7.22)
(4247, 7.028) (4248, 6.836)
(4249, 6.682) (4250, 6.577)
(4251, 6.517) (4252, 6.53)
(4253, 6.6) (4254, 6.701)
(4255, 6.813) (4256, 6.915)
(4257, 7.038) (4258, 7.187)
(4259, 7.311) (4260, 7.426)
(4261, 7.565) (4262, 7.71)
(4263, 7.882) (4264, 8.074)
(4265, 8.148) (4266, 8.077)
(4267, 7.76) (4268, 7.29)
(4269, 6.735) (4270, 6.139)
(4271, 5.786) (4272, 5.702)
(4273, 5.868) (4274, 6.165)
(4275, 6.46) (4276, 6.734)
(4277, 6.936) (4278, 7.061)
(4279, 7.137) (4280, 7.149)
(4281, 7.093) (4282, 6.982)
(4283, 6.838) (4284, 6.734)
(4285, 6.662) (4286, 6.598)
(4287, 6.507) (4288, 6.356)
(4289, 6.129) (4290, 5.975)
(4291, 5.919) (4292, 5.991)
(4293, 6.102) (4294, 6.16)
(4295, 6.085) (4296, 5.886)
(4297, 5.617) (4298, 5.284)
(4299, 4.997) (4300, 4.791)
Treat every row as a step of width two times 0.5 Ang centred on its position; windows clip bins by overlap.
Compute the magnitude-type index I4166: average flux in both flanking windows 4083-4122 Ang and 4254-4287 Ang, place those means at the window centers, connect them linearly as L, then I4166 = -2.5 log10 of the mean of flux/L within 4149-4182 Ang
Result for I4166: 0.09 mag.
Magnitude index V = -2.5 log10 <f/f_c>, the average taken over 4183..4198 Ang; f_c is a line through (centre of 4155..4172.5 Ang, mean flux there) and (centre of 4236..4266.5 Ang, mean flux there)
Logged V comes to 0.05 mag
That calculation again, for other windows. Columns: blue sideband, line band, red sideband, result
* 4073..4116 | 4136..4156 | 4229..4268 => 0.062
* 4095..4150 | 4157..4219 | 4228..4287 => 0.051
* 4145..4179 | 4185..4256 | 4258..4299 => -0.038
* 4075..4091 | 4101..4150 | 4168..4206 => -0.036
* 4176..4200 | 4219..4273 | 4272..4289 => -0.078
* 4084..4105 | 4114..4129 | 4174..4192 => 0.034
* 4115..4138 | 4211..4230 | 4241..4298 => -0.031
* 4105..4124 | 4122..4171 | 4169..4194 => 0.037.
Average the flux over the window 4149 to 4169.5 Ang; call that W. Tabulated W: 7.1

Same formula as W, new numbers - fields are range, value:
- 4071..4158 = 7.39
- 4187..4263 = 7.06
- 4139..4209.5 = 6.88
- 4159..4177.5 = 6.9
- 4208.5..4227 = 7.3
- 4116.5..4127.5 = 7.45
